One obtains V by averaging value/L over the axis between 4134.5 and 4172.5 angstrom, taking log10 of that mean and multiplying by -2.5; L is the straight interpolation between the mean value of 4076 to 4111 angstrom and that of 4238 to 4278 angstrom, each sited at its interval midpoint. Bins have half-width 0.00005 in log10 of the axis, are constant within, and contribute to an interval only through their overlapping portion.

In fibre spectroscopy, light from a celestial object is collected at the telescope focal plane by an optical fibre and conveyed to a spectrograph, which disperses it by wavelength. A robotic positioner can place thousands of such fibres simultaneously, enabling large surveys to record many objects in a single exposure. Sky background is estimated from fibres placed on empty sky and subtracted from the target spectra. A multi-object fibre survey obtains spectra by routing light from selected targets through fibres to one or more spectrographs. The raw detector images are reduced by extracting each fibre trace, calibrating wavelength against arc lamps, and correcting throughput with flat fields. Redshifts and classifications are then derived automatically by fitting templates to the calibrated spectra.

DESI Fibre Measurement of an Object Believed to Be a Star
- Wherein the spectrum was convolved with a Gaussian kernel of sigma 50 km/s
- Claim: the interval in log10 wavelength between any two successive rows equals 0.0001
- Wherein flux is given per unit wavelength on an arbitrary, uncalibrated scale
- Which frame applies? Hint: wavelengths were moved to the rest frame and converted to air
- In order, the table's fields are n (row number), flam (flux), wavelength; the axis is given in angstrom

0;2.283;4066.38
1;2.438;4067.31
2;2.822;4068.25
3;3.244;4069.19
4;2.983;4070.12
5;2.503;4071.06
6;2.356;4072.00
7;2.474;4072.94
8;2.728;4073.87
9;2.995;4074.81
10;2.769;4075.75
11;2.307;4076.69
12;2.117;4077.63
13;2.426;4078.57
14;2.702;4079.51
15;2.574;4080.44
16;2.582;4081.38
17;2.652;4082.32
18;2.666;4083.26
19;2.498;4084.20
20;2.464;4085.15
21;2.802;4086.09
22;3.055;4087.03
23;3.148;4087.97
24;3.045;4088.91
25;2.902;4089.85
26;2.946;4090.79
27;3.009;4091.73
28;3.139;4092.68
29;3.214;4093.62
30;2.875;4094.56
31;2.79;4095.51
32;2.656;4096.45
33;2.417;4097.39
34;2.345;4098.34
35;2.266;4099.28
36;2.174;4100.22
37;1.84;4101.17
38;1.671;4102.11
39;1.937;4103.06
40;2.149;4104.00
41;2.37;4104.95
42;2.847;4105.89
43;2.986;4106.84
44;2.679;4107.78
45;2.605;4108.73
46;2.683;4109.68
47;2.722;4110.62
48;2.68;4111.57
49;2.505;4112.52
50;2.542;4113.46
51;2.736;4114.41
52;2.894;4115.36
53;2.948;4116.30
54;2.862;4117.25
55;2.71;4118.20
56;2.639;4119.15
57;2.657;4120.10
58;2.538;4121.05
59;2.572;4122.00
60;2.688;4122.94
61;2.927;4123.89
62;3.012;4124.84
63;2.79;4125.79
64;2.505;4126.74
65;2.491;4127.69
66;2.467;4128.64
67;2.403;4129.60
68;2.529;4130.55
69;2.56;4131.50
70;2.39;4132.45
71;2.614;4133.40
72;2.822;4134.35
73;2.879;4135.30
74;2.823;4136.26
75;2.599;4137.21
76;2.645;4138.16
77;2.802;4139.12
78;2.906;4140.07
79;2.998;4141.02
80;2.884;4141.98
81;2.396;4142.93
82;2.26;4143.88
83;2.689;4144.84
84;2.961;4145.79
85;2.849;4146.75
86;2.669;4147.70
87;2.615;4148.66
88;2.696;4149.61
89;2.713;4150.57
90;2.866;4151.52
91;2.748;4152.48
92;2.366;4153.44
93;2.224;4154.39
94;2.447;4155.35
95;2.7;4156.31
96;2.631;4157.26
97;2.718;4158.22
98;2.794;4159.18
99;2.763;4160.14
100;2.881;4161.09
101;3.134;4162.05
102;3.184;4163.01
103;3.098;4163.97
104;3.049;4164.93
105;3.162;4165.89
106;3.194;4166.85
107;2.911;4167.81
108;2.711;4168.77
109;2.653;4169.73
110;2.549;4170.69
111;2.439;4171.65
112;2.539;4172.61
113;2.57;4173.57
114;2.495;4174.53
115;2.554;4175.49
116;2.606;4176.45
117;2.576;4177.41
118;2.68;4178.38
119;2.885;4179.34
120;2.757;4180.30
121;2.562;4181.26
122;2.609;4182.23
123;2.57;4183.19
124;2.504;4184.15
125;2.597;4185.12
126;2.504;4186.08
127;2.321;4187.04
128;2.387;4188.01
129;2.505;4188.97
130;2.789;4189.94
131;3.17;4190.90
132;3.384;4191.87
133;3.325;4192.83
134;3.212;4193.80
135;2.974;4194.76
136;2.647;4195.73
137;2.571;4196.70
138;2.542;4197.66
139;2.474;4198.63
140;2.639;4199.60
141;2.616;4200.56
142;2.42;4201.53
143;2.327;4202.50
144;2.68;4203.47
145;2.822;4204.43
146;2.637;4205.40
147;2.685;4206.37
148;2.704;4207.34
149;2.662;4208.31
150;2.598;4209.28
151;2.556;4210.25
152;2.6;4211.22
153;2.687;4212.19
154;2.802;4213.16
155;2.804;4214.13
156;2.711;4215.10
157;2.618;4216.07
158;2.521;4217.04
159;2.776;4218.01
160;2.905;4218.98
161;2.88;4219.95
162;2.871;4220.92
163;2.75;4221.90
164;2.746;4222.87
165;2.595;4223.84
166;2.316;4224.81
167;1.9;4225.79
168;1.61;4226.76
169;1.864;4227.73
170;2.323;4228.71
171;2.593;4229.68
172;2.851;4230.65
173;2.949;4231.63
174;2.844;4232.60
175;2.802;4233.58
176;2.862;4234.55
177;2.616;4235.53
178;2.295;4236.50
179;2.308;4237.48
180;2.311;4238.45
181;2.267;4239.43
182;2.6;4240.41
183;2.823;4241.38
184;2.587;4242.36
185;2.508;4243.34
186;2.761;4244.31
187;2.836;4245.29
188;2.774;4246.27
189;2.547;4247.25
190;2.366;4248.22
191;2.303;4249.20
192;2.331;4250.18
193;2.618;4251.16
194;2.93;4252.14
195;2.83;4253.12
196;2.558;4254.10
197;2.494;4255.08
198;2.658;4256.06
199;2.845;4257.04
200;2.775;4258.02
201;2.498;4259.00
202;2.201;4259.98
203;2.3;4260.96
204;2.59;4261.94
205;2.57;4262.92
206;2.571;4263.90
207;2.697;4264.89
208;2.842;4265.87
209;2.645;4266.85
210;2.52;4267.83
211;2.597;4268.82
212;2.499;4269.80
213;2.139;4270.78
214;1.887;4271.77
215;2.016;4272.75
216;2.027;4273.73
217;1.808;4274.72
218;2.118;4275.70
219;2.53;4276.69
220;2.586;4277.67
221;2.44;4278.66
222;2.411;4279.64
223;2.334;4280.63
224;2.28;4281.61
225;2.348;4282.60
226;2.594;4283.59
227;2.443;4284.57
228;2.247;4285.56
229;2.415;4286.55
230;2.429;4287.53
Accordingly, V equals -0.08 mag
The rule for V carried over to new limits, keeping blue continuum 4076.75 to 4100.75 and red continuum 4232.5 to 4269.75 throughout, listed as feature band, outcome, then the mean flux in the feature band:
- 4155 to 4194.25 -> -0.050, 2.76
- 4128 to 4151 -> -0.006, 2.67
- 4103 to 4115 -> 0.033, 2.6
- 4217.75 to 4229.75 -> 0.062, 2.46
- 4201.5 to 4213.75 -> -0.009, 2.64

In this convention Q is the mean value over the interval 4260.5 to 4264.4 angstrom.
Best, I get 2.51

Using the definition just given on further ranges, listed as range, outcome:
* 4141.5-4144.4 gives 2.51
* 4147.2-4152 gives 2.72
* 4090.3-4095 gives 3.04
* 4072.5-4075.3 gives 2.74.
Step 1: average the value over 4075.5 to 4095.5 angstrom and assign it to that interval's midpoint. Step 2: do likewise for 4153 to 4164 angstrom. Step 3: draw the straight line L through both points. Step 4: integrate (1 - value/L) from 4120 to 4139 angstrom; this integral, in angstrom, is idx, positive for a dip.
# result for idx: 0.7 angstrom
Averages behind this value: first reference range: 2.76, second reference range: 2.73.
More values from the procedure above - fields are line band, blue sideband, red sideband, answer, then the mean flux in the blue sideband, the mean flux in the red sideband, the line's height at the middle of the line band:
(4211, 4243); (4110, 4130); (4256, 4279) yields -0.99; 2.68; 2.43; 2.5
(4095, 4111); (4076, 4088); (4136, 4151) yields 1.33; 2.6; 2.72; 2.64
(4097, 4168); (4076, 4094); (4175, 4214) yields 1.53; 2.75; 2.68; 2.72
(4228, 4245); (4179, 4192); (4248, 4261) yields -0.07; 2.66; 2.56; 2.59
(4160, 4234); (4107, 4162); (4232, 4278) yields -2.49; 2.68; 2.51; 2.6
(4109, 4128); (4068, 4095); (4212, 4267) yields 0.09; 2.76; 2.59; 2.72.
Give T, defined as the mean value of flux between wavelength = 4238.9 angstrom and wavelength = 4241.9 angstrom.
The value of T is 2.56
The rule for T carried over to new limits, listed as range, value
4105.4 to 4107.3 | 2.91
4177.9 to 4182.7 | 2.7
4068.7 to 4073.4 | 2.71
